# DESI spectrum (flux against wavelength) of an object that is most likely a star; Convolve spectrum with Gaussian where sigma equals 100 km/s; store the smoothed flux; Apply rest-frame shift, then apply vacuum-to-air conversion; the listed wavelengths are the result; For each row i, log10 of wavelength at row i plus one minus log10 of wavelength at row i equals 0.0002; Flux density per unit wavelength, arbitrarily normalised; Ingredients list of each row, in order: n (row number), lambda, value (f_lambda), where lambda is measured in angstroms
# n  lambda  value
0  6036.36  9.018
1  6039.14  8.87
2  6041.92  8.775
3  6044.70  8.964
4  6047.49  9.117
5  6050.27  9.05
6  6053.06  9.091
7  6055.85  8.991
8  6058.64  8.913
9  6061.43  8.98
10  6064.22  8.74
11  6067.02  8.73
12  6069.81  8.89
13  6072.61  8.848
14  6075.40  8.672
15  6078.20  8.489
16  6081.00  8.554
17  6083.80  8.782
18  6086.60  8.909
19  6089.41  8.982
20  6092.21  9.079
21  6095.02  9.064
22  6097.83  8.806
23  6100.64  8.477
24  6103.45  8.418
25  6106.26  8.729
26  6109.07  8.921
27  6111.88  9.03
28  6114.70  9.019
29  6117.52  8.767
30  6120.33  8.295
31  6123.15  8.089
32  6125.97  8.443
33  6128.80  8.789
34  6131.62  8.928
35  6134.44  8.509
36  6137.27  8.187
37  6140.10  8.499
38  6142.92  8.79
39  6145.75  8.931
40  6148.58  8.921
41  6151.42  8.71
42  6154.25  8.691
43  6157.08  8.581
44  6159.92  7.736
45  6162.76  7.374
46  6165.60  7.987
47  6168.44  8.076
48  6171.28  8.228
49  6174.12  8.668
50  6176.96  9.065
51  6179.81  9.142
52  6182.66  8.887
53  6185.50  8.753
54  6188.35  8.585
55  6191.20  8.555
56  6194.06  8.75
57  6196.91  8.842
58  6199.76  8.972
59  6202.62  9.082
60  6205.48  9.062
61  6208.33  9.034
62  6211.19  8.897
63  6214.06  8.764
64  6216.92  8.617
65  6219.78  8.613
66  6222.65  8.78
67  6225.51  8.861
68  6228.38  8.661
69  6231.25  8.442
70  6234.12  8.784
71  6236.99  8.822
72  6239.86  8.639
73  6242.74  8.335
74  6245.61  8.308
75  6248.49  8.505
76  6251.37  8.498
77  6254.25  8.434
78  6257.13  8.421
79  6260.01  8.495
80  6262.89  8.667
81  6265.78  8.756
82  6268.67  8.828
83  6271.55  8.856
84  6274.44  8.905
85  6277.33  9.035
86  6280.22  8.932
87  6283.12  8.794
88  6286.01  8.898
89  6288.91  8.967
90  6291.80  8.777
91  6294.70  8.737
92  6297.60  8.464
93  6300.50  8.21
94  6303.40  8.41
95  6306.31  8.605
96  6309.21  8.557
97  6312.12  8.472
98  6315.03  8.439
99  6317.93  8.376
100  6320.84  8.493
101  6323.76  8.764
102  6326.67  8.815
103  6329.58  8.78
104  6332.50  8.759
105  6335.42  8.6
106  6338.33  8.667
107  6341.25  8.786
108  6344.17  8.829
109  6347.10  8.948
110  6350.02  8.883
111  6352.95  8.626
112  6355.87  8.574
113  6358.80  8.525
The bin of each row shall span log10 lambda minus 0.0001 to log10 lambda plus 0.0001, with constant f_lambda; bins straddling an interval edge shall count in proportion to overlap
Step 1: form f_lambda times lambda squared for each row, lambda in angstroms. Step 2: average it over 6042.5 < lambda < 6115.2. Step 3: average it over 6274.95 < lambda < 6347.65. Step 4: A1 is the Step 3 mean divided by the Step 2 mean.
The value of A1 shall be 1.06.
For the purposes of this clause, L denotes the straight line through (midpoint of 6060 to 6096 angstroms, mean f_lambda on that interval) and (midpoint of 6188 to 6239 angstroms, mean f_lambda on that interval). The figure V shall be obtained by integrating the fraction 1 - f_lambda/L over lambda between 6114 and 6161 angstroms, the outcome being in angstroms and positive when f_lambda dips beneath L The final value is 1.2 angstroms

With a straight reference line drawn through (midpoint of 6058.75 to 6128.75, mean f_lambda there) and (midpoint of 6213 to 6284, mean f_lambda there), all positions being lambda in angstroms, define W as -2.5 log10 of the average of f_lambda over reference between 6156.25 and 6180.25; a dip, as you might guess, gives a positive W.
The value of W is 0.06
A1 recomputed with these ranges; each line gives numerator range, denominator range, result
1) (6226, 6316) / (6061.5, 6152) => 1.04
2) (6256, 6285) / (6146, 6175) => 1.09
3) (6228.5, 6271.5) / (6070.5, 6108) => 1.03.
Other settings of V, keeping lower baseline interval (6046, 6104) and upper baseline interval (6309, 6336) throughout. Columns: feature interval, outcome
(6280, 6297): -0.37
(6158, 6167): 1.04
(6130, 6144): 0.32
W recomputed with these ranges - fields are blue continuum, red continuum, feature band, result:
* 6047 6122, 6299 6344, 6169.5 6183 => 0.00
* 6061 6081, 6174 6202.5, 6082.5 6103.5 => -0.01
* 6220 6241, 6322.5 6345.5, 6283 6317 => 0.02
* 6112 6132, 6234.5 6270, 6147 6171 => 0.04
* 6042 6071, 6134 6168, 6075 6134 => -0.01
